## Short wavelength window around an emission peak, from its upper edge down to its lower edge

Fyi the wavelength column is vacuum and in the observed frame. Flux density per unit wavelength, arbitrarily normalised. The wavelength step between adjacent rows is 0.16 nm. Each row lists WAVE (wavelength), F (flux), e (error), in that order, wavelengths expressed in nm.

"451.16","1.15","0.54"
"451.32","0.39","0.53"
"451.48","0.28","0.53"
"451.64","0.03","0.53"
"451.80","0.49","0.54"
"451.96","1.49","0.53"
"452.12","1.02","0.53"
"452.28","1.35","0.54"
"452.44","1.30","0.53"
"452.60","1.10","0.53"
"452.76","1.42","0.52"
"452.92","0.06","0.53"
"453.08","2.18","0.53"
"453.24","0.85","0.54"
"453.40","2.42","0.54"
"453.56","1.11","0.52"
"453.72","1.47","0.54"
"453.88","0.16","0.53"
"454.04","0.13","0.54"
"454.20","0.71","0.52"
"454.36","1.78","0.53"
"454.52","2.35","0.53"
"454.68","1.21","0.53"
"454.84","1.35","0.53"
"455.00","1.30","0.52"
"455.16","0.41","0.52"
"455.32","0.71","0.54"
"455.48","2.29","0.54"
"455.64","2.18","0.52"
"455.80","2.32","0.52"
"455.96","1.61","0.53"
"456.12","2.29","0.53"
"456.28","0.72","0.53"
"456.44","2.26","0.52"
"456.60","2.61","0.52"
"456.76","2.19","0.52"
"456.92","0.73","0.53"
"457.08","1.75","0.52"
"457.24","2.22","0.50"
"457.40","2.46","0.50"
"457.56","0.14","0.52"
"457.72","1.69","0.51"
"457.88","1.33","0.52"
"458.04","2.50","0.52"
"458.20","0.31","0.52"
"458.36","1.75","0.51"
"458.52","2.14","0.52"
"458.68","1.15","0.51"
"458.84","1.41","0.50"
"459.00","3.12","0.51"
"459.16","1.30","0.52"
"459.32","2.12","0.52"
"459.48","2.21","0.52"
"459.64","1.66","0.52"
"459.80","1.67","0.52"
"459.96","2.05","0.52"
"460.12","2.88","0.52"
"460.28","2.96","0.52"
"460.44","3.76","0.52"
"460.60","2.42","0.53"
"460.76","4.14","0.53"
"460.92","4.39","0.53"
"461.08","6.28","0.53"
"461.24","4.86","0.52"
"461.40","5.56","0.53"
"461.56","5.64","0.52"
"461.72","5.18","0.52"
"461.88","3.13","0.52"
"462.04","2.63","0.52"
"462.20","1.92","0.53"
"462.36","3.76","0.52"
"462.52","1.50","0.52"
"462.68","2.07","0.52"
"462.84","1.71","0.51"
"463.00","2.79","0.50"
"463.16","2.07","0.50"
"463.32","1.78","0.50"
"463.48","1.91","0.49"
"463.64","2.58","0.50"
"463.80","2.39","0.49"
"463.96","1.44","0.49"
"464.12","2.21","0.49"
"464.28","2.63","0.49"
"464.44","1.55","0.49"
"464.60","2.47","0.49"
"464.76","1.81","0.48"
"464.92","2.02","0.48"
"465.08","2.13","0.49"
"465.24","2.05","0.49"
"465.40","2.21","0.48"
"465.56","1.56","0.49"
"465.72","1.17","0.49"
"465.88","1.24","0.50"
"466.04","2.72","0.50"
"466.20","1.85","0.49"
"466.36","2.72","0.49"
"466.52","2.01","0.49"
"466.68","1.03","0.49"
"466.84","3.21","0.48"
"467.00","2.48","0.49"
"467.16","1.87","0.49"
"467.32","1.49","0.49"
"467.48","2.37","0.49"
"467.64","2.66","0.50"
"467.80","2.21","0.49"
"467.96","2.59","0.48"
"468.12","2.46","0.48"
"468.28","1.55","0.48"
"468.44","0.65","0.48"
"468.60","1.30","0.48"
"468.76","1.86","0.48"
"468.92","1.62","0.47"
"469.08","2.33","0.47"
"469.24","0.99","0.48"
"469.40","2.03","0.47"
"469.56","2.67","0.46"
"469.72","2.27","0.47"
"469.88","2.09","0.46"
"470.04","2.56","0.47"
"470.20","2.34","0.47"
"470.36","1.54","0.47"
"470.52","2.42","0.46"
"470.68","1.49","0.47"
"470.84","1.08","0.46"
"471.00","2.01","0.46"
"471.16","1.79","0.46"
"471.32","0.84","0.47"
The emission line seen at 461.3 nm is Lyman alpha 1216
